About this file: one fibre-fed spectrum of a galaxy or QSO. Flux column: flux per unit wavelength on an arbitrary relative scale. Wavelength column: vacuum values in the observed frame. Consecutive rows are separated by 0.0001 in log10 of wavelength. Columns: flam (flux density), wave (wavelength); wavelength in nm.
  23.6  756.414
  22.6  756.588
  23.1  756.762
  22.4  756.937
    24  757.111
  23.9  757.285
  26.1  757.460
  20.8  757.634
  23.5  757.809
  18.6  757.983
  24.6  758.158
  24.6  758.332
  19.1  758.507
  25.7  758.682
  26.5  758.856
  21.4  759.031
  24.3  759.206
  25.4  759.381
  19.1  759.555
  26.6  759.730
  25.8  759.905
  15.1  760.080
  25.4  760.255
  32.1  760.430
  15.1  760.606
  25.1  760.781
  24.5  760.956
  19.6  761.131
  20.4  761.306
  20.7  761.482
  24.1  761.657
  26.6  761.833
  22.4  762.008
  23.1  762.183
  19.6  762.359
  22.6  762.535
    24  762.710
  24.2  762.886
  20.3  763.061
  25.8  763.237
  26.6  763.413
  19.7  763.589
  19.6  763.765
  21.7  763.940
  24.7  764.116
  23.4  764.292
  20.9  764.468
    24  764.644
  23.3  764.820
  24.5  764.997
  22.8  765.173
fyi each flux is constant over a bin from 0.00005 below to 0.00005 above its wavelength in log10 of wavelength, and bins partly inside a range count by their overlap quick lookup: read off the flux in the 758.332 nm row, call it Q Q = 24.6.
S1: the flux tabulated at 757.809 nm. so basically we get 23.5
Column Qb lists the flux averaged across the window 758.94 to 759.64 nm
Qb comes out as 22.6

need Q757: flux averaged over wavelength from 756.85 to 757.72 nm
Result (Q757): 23.5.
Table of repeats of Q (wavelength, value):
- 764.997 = 24.5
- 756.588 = 22.6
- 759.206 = 24.3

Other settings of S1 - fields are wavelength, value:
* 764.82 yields 23.3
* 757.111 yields 24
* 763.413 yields 26.6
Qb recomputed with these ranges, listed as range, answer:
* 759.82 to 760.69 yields 22.7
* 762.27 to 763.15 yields 22.1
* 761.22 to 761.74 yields 21.7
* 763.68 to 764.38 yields 22.4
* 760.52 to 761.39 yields 21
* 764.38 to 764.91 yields 22.7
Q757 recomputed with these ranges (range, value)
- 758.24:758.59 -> 21.9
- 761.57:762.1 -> 24.4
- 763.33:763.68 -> 23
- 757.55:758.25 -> 21.9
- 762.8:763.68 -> 23.3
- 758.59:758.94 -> 26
